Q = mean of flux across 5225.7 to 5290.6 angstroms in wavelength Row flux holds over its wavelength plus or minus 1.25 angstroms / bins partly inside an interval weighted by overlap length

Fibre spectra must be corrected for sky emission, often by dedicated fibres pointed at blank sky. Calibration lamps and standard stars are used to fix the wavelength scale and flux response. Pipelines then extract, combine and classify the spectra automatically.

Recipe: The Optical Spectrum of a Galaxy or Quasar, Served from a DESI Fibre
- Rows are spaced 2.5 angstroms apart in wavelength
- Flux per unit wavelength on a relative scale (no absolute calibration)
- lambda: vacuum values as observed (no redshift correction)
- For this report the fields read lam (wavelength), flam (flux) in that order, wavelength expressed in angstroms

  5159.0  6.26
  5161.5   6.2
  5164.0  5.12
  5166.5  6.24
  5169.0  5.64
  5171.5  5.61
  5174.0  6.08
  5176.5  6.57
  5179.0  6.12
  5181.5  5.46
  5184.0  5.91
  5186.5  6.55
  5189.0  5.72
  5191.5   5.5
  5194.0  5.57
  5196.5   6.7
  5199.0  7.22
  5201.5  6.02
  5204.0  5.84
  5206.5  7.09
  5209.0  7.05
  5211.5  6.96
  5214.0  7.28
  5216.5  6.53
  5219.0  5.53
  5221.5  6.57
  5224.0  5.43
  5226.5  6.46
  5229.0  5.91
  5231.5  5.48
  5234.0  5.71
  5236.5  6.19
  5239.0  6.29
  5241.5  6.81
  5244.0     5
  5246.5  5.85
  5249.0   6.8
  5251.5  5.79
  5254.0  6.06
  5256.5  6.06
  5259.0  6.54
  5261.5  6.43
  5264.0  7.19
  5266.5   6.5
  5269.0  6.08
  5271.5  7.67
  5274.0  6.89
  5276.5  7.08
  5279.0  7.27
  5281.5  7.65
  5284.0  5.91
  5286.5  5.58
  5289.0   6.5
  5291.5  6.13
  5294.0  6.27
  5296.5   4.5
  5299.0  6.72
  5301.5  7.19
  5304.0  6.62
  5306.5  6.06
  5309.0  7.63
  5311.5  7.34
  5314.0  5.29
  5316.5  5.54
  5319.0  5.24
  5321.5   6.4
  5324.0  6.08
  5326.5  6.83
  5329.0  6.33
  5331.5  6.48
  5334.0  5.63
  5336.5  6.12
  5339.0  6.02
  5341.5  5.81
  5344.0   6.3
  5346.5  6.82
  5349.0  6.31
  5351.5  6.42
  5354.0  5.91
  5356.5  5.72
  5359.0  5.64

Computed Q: 6.37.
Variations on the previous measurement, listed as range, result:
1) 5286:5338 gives 6.22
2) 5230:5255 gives 6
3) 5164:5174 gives 5.77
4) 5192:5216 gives 6.6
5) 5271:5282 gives 7.26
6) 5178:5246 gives 6.18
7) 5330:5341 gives 6.05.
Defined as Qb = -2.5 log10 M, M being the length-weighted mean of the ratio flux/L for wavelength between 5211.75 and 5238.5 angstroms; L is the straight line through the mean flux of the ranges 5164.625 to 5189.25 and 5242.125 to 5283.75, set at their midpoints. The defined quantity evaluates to 0.03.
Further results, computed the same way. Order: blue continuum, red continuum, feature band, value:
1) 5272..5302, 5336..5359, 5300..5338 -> -0.003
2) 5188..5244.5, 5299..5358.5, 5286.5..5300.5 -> 0.044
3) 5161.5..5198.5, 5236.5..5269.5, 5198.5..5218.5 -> -0.104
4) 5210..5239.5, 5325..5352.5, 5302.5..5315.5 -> -0.055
